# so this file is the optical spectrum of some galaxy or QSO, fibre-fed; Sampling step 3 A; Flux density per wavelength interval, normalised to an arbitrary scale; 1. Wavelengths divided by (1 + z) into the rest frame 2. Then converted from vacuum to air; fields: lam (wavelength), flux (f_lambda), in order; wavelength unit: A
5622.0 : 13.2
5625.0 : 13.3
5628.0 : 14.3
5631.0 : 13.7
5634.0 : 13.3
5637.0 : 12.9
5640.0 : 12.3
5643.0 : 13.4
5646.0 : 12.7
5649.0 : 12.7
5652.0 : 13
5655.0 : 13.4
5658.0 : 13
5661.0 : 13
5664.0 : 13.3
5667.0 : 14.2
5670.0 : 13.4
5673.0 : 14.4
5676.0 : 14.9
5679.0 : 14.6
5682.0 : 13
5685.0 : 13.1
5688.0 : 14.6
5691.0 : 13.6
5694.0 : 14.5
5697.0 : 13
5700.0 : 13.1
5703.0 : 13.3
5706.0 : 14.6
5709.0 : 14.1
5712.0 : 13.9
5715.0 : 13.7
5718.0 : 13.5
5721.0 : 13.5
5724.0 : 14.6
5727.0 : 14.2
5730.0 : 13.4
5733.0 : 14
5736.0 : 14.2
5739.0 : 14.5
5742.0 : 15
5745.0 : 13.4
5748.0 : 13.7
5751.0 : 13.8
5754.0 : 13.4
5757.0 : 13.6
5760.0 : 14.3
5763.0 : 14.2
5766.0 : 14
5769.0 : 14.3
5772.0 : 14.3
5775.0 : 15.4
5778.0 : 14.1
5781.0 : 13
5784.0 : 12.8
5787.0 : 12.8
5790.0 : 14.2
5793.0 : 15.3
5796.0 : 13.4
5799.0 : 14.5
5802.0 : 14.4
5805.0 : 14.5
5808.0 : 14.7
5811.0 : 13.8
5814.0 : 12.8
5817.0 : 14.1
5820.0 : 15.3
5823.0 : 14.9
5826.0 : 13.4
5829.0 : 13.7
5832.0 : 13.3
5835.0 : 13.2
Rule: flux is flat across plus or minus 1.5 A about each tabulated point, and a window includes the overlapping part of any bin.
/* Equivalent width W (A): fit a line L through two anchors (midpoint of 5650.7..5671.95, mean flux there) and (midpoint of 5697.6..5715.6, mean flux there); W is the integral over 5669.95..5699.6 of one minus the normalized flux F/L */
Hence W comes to -0.8 A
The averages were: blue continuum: 13.4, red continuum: 13.7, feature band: 13.9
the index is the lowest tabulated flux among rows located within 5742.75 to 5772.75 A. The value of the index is 13.4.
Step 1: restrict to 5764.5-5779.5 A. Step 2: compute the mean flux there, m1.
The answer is 14.4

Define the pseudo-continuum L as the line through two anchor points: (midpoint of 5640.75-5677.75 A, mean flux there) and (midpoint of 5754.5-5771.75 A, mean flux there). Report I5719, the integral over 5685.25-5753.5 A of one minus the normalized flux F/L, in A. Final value -0.5 A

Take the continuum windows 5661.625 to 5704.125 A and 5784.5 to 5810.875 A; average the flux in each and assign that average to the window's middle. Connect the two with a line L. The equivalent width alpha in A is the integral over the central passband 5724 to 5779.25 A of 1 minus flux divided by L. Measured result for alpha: -0.5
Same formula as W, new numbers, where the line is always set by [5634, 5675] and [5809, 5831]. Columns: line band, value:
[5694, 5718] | -0.43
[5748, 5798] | -0.54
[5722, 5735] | -0.44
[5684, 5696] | -0.49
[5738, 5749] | -0.41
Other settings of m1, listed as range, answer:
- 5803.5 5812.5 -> 14.3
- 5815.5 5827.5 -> 14.4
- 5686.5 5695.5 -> 14.2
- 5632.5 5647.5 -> 12.9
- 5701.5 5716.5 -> 13.9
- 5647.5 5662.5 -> 13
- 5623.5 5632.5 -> 13.8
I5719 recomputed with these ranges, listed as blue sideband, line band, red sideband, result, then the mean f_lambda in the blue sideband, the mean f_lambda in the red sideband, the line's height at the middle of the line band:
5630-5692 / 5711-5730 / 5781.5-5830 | -0.25 A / 13.4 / 14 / 13.7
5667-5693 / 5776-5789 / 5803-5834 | 0.67 A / 14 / 14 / 14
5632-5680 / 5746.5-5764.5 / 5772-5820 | 0.02 A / 13.4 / 14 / 13.9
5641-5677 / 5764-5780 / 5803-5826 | -0.40 A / 13.4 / 14.2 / 14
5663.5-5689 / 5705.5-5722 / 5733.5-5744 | 0.47 A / 14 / 14.5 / 14.3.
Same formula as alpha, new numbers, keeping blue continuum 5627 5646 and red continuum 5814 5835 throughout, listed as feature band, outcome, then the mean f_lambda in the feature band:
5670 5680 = -0.8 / 14.4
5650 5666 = 0.2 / 13.2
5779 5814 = -0.1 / 13.9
